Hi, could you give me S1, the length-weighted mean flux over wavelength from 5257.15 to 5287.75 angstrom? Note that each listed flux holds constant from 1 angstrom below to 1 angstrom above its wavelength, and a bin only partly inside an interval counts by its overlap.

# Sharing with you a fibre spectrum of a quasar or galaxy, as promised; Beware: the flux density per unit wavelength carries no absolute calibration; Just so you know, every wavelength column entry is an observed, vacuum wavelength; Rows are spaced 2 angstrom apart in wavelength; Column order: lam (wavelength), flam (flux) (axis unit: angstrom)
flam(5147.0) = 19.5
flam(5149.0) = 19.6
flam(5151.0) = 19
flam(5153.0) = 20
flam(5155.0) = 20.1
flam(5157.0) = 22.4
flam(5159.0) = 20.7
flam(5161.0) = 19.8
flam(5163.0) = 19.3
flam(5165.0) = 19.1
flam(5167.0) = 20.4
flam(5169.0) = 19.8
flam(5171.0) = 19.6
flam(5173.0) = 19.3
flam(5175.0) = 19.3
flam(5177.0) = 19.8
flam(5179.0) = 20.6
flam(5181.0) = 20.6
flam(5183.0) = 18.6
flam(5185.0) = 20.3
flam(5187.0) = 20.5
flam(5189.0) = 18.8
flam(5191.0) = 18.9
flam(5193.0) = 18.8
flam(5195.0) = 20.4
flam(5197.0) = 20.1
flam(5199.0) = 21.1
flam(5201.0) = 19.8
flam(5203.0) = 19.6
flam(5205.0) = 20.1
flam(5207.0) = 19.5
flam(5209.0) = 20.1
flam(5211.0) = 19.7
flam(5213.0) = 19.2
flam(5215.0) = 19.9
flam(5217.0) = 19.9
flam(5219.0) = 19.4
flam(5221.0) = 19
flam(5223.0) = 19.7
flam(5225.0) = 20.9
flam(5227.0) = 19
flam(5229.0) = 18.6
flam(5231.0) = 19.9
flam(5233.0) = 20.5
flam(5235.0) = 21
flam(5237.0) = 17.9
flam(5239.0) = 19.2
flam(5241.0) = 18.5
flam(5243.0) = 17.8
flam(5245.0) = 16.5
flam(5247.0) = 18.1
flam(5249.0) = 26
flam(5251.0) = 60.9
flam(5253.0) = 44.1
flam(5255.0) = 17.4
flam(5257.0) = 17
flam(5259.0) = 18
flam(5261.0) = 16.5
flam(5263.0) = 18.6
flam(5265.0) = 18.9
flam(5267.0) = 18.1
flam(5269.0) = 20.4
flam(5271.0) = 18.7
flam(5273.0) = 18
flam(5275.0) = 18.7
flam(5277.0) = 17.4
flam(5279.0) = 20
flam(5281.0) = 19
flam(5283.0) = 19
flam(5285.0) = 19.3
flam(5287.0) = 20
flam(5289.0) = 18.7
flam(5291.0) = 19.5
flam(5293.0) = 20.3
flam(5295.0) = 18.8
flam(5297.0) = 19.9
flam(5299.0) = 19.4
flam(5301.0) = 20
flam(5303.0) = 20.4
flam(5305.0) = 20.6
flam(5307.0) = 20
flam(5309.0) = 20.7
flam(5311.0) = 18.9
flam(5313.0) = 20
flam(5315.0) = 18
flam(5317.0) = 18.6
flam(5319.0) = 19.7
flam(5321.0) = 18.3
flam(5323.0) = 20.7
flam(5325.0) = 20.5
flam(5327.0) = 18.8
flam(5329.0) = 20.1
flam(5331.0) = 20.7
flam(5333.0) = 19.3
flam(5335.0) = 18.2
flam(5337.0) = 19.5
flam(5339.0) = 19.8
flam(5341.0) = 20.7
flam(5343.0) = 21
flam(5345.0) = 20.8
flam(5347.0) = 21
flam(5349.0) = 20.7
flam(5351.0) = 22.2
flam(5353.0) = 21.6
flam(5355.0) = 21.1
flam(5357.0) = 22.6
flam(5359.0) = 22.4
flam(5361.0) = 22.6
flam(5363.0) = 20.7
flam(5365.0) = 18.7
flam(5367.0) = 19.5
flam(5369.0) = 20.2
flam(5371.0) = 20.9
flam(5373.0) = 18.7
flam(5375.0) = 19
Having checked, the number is 18.6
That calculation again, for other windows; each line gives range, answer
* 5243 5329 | 20.7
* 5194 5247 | 19.5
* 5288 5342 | 19.6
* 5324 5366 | 20.6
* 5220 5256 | 23.1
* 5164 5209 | 19.8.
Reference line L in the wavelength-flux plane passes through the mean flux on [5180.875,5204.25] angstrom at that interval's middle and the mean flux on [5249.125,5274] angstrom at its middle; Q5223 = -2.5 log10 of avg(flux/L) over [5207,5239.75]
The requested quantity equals 0.11 mag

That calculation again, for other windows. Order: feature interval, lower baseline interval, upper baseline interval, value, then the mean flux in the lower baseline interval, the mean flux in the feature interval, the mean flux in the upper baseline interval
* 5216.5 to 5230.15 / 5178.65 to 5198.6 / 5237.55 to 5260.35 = 0.16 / 19.8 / 19.5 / 24.6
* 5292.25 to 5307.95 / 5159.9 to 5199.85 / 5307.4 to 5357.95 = 0.01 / 19.8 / 19.9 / 20.1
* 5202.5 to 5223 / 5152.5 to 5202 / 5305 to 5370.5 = 0.02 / 19.9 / 19.6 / 20.2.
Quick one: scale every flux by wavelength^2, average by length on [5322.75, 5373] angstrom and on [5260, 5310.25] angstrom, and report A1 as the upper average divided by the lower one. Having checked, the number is 1.09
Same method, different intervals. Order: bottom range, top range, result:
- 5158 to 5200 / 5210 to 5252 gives 1.11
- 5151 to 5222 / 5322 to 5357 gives 1.09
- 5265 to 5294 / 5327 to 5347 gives 1.07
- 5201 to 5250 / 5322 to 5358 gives 1.09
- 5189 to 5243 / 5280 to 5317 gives 1.03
